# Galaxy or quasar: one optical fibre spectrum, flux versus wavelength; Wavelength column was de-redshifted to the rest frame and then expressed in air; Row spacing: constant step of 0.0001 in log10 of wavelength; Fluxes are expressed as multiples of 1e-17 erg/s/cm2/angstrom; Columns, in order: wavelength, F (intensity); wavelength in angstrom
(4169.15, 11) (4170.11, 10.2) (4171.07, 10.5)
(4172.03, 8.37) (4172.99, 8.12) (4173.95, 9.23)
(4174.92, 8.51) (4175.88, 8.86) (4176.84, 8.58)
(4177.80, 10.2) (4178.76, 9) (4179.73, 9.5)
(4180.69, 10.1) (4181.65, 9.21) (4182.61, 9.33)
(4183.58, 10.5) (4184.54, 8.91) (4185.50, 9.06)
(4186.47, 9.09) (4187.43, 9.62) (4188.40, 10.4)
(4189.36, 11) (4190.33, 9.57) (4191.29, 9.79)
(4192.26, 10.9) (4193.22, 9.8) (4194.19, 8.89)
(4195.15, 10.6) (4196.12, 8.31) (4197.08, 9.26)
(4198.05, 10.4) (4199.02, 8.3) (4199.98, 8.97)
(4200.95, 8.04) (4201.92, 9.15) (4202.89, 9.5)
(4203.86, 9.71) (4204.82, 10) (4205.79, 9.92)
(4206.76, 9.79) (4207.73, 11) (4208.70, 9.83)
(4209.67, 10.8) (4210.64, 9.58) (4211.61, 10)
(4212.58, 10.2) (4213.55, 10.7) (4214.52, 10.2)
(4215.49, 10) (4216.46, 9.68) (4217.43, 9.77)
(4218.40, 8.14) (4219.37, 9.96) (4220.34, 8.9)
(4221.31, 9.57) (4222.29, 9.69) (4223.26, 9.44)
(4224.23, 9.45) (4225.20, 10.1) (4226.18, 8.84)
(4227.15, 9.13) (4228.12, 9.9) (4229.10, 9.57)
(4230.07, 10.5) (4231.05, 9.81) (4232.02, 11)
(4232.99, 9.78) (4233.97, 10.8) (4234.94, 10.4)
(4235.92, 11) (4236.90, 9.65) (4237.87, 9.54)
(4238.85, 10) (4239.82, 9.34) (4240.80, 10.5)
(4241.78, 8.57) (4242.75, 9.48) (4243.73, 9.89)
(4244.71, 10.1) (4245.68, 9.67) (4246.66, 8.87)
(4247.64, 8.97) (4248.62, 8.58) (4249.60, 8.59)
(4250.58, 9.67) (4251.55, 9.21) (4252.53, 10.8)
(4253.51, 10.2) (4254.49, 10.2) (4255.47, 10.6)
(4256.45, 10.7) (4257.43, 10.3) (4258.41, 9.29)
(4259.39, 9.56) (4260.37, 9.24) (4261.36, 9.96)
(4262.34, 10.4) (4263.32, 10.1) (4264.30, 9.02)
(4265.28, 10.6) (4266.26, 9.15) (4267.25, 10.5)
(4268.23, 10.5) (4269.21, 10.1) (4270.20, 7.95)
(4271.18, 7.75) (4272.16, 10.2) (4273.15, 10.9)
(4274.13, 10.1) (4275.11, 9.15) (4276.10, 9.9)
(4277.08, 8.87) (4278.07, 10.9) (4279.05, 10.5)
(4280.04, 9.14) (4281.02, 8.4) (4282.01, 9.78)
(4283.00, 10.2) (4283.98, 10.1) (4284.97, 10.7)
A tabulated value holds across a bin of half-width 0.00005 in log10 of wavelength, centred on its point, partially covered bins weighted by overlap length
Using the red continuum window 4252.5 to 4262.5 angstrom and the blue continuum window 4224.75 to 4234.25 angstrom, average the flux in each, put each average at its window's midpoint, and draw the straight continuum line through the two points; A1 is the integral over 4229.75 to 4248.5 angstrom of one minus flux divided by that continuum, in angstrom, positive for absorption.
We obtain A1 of 0.21 angstrom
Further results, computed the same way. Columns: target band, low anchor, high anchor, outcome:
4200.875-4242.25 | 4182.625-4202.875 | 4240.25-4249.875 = -1.77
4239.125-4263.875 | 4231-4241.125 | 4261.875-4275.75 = 0.64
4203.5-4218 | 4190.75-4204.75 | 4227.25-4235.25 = -0.53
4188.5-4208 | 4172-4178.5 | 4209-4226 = -0.61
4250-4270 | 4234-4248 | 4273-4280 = -0.22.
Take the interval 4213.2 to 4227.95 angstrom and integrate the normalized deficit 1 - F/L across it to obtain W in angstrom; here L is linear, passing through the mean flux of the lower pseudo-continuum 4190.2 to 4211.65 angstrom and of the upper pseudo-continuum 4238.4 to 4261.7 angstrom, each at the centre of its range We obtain 0.1 angstrom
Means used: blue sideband 9.65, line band 9.57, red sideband 9.68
